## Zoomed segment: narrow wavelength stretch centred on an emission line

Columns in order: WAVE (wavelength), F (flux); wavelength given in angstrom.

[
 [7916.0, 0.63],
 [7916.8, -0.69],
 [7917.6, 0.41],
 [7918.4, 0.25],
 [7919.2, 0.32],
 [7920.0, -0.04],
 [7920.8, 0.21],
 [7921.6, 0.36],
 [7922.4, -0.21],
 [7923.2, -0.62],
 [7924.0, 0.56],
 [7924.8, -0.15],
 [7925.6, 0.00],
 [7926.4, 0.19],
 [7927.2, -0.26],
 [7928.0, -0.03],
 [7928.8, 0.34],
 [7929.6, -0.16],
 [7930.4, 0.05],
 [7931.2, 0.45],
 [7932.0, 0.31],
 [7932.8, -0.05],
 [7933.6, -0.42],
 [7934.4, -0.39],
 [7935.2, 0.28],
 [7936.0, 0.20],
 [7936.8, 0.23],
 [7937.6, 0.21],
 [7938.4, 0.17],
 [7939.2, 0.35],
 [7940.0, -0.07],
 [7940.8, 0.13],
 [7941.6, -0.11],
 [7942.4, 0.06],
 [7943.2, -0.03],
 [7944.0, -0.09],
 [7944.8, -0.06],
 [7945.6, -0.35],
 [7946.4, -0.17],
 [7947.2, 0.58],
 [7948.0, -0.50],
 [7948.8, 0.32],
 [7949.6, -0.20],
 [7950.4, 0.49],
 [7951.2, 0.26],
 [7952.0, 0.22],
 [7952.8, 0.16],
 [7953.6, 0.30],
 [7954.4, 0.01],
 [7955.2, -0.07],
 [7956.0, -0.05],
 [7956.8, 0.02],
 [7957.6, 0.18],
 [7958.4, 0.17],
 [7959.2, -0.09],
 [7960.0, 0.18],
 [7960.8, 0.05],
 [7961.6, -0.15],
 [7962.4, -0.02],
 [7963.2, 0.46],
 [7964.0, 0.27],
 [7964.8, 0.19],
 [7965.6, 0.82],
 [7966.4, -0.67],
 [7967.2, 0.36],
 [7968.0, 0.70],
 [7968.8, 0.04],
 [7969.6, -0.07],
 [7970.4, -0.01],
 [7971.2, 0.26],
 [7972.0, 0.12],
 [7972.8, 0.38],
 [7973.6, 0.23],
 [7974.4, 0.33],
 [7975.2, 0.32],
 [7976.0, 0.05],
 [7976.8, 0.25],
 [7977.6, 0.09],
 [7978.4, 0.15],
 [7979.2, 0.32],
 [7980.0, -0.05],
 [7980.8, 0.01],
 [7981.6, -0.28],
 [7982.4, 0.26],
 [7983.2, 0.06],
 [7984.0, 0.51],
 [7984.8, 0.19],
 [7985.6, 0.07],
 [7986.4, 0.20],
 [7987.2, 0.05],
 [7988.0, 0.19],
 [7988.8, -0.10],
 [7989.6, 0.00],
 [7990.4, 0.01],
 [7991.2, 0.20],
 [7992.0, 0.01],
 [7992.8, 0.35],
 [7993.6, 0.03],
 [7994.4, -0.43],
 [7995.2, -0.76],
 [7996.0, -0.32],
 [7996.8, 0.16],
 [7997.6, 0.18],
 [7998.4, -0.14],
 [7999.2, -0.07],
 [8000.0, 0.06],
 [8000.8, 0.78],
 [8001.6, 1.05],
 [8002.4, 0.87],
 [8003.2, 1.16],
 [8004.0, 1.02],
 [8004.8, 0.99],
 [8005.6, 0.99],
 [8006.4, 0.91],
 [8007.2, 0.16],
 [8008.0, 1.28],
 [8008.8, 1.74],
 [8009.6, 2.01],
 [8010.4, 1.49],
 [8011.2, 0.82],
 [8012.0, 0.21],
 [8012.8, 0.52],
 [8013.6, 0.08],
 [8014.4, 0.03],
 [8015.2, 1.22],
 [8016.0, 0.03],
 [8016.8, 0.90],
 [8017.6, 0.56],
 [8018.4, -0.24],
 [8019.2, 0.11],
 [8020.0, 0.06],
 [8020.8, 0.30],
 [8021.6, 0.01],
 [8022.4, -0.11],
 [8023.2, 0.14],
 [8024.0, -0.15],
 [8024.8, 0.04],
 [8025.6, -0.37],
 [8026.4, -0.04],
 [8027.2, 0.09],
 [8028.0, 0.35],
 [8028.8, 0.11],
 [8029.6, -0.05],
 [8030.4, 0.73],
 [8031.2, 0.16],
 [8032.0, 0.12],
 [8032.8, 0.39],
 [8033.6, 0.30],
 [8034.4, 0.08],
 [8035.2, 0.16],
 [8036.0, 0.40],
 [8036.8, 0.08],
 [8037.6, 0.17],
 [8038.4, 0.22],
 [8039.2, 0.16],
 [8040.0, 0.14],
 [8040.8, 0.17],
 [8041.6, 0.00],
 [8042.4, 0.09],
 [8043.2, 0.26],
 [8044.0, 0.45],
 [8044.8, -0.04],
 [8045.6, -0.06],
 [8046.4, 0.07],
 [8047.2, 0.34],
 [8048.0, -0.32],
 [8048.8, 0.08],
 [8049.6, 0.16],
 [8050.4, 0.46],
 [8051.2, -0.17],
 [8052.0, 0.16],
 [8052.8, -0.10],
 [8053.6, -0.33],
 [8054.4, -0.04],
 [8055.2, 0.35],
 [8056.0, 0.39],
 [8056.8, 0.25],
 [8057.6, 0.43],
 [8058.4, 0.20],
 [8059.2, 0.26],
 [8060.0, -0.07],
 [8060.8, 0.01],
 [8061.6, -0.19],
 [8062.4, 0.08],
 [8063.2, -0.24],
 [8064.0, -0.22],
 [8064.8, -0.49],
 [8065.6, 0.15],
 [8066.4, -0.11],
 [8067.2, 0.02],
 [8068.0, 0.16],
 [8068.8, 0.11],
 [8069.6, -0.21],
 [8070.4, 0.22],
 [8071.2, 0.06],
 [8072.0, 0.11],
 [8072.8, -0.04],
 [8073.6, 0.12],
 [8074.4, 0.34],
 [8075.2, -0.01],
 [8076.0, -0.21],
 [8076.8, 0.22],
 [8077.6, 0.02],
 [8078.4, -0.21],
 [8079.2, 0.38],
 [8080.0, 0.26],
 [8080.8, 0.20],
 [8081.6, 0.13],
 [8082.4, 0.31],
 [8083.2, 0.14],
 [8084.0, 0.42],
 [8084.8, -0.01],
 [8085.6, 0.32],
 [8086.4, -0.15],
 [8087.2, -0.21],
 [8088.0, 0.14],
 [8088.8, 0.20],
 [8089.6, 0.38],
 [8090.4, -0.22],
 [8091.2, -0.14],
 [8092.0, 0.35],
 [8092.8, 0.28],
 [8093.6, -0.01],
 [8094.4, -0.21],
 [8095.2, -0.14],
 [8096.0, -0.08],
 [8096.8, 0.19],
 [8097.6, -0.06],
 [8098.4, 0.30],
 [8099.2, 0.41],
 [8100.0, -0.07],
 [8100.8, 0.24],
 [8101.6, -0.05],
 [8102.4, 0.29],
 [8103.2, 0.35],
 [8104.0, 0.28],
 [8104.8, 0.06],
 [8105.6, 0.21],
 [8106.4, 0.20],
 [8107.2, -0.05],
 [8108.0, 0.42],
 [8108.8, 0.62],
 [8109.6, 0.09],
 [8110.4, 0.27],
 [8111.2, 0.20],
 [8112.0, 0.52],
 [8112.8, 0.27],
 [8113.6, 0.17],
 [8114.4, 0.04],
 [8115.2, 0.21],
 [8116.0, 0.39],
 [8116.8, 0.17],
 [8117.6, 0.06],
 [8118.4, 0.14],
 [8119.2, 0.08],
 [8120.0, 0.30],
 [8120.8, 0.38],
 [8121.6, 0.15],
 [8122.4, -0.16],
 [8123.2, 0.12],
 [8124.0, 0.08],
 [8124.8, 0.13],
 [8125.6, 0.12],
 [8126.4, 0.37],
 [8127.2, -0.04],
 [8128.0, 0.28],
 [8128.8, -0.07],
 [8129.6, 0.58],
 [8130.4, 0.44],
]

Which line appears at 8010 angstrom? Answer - [O II] 3727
